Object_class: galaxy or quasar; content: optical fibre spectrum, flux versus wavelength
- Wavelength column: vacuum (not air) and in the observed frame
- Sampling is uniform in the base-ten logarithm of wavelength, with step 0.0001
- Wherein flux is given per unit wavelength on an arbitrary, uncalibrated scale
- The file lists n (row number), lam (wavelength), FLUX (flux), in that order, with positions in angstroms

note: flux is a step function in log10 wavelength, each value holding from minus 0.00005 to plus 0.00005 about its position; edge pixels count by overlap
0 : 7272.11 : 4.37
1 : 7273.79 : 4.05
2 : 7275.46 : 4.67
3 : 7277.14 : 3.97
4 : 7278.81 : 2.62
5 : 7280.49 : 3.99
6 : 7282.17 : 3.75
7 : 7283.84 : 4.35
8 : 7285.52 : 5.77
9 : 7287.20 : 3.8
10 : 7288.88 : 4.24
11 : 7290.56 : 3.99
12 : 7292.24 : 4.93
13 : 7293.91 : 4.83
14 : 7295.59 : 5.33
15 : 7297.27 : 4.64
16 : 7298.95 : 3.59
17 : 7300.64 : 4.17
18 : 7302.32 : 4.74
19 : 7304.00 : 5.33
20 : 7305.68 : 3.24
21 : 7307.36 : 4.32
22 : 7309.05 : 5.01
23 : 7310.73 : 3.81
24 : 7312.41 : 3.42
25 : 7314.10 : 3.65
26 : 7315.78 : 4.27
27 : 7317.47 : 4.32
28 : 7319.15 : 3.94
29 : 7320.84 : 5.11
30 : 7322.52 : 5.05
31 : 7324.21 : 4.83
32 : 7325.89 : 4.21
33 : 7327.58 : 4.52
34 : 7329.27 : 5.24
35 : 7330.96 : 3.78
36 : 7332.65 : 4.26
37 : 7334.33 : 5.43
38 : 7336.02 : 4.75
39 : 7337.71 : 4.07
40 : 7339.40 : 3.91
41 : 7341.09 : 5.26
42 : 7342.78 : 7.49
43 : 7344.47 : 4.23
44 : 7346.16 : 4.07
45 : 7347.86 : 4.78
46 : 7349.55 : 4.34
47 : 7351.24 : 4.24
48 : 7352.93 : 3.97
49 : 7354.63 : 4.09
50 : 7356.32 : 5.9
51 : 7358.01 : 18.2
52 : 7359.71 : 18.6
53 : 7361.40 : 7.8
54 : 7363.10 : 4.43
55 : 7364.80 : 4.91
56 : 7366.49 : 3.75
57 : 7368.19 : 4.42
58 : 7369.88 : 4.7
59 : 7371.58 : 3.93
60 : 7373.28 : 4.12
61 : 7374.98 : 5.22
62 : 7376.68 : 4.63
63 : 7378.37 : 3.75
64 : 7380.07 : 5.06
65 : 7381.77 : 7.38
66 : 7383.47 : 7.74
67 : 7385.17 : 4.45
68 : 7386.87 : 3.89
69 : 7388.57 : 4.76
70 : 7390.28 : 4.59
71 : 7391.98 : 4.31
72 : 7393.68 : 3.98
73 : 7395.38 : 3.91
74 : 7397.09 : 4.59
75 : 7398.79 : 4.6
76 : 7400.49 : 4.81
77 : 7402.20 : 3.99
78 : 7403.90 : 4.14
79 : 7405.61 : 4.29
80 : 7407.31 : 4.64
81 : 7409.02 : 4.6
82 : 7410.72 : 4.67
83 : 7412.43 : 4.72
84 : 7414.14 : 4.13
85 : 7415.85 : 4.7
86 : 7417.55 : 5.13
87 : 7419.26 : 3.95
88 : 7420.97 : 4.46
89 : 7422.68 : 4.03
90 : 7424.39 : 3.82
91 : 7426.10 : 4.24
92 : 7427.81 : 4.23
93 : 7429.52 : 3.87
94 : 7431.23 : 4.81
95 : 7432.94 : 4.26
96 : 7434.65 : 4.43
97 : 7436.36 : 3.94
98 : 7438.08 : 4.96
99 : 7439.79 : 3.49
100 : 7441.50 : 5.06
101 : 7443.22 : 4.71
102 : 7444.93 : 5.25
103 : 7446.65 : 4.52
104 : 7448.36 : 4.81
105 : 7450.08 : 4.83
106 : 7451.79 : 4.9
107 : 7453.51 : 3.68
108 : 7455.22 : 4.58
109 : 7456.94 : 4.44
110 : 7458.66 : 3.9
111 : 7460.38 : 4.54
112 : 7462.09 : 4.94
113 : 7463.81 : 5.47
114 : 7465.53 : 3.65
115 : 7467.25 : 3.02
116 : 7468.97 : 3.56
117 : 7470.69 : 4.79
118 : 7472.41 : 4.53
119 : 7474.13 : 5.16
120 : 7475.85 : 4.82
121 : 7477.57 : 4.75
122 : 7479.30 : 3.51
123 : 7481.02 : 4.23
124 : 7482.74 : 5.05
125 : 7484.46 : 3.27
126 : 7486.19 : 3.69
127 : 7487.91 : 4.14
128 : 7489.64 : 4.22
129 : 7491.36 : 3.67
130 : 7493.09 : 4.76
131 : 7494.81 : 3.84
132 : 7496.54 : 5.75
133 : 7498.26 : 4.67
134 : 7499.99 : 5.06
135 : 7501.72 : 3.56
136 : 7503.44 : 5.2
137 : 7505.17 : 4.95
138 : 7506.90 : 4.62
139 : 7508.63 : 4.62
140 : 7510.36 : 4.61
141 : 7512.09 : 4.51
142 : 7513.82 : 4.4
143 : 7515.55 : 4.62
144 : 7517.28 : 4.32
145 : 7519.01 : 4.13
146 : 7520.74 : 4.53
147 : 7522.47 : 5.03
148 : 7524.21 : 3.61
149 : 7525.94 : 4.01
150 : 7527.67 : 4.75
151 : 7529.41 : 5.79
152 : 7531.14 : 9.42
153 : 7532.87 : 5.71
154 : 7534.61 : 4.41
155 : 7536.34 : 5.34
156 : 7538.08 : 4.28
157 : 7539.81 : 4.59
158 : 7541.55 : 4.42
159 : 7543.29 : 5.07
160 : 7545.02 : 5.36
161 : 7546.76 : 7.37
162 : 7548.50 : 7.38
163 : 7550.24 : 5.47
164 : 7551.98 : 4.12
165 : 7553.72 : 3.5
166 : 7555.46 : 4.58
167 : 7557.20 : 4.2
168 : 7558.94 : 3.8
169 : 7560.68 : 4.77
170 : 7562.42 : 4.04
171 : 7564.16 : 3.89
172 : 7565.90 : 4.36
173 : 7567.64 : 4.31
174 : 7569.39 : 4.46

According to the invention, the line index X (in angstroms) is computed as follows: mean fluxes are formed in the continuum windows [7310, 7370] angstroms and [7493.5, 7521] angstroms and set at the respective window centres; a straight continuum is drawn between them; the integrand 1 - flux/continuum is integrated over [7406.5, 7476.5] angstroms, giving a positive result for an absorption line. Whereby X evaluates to 6.6 angstroms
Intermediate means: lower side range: 5.4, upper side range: 4.59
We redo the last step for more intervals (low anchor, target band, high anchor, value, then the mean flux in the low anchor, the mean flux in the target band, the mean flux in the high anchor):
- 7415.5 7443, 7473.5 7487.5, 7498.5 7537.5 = 1.1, 4.34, 4.29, 4.87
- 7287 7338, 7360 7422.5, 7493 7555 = -2.7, 4.43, 4.81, 4.94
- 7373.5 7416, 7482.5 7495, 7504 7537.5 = 2.1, 4.69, 4.04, 4.91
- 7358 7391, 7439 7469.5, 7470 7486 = 2.4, 6.02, 4.42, 4.42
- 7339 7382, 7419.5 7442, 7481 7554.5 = 4.8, 5.89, 4.26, 4.8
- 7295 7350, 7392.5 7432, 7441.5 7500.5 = 1.0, 4.52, 4.36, 4.44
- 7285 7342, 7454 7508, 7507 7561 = 4.7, 4.46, 4.39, 4.92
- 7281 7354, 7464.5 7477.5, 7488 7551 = 1.5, 4.48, 4.27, 4.94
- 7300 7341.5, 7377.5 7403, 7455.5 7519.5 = -2.2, 4.42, 4.79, 4.41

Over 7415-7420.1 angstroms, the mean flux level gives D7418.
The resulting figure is 4.6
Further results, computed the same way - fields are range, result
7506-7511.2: 4.62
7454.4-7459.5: 4.3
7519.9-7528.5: 4.38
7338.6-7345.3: 5.23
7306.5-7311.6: 4.37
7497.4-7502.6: 4.44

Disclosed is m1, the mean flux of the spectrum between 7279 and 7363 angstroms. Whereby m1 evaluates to 5.11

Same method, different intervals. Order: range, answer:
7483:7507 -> 4.4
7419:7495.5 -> 4.33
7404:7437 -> 4.36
